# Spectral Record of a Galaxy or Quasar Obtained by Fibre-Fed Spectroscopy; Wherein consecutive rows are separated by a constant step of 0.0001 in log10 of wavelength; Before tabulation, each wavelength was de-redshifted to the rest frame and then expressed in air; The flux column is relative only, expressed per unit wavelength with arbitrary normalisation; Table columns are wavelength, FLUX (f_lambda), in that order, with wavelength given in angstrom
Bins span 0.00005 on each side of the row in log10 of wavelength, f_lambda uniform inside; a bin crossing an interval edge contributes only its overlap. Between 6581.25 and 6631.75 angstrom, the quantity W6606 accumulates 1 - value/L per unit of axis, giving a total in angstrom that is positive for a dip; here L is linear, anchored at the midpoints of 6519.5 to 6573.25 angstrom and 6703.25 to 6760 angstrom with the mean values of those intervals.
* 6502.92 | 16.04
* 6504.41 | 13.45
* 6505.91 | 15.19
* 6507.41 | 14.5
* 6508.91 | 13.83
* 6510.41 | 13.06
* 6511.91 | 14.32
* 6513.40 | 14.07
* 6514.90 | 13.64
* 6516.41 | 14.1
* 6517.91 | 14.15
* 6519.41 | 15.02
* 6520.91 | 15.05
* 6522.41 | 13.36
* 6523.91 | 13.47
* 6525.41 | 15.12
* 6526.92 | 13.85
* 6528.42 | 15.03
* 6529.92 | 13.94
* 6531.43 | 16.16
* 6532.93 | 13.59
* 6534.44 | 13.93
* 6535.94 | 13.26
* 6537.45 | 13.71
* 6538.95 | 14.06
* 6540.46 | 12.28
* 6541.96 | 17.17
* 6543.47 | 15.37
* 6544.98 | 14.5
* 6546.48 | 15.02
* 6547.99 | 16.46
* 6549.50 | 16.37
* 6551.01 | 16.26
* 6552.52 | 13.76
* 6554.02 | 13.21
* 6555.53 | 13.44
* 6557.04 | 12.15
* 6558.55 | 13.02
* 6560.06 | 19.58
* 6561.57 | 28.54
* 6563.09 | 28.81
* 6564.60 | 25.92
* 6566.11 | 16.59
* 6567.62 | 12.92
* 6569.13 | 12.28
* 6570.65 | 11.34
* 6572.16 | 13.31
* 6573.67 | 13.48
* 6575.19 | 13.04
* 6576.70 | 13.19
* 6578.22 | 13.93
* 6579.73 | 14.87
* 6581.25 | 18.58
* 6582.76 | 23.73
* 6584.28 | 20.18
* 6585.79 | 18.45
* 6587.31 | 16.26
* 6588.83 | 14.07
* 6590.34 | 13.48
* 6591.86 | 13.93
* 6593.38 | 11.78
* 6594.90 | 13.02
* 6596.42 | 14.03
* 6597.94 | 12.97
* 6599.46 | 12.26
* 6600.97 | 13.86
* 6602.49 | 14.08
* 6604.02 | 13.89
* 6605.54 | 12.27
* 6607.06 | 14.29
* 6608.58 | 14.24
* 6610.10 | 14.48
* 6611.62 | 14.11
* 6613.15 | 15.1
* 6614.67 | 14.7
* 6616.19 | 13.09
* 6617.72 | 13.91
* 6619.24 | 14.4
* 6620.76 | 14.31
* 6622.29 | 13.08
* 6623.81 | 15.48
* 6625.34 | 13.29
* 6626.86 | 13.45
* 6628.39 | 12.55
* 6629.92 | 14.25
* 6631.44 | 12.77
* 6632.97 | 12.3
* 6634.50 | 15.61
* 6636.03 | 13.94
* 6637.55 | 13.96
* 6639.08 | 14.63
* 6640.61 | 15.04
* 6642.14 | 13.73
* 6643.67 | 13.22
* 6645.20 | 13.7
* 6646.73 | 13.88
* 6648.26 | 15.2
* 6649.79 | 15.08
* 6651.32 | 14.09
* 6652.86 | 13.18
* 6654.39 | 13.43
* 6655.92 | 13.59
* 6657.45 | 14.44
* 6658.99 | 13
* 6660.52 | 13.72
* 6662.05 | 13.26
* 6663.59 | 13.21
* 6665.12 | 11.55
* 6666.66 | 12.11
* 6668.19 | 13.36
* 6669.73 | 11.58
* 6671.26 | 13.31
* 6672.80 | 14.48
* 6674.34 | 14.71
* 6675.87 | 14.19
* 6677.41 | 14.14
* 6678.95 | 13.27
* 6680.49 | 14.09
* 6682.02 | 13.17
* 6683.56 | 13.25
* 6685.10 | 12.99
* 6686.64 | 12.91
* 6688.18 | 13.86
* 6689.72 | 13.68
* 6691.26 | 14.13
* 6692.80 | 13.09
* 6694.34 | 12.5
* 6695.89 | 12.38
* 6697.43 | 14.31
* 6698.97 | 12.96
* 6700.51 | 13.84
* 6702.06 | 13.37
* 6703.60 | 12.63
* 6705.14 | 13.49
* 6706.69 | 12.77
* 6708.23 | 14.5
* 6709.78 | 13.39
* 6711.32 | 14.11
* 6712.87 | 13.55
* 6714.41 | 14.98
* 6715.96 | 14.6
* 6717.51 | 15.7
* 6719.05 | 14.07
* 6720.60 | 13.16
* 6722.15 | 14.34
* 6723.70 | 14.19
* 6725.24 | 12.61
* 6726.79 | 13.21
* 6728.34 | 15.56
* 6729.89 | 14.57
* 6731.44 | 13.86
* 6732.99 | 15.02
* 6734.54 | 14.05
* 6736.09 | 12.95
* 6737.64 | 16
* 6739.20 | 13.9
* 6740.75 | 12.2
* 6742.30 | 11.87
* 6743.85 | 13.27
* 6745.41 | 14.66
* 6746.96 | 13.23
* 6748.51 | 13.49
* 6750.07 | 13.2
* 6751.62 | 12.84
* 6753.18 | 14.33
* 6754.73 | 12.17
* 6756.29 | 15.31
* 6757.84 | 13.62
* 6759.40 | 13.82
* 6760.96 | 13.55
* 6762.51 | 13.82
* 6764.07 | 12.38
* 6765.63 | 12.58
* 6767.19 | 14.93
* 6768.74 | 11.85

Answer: 1.6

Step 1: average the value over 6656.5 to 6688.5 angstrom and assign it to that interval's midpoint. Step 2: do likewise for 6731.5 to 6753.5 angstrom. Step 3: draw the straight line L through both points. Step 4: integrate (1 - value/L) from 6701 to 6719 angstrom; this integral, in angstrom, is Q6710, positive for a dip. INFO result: -0.6 angstrom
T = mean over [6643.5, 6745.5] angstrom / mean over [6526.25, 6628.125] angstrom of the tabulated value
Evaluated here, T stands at 0.91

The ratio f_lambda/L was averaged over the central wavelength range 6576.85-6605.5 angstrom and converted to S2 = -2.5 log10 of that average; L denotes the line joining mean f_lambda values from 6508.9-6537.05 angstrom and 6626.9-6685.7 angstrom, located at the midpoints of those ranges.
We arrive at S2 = -0.09 mag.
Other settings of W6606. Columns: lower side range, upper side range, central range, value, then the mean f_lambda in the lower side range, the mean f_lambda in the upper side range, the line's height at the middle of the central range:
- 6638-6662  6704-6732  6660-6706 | 2.2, 14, 14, 14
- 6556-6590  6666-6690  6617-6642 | 1.9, 16.9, 13.4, 15.1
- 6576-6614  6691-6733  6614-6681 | 3.0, 14.8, 13.8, 14.4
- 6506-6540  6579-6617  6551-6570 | -3.8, 14.1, 14.9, 14.5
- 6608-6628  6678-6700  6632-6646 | -0.1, 14.1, 13.3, 13.9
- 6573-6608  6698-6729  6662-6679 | 1.1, 14.8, 13.9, 14.2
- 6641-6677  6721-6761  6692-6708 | 0.6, 13.6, 13.8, 13.7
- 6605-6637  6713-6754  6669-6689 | 0.5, 13.9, 13.9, 13.9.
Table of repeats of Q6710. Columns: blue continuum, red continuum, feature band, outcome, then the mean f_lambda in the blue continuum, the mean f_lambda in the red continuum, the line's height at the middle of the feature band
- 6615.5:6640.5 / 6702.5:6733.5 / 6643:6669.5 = 0.8 angstrom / 13.8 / 14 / 13.9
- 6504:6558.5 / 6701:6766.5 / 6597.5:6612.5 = 0.5 angstrom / 14.3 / 13.7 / 14.1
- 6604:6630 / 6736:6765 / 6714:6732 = -0.8 angstrom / 13.9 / 13.5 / 13.6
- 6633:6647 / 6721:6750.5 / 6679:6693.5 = 0.5 angstrom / 14.1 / 13.8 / 14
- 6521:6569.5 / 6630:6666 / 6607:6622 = 0.2 angstrom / 15.7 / 13.8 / 14.4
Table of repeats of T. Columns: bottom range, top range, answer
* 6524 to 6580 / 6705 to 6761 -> 0.90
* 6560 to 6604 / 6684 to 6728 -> 0.85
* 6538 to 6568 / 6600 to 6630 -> 0.83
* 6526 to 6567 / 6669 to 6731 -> 0.85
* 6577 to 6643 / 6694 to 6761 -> 0.95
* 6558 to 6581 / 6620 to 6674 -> 0.81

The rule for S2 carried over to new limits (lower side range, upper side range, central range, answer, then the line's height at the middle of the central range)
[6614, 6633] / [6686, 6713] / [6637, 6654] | -0.040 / 13.6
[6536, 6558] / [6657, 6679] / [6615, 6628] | -0.006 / 13.8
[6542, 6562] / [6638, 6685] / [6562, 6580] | -0.041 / 15.4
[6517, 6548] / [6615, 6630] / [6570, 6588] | -0.130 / 14.1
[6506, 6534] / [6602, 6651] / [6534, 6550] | -0.040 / 14.2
